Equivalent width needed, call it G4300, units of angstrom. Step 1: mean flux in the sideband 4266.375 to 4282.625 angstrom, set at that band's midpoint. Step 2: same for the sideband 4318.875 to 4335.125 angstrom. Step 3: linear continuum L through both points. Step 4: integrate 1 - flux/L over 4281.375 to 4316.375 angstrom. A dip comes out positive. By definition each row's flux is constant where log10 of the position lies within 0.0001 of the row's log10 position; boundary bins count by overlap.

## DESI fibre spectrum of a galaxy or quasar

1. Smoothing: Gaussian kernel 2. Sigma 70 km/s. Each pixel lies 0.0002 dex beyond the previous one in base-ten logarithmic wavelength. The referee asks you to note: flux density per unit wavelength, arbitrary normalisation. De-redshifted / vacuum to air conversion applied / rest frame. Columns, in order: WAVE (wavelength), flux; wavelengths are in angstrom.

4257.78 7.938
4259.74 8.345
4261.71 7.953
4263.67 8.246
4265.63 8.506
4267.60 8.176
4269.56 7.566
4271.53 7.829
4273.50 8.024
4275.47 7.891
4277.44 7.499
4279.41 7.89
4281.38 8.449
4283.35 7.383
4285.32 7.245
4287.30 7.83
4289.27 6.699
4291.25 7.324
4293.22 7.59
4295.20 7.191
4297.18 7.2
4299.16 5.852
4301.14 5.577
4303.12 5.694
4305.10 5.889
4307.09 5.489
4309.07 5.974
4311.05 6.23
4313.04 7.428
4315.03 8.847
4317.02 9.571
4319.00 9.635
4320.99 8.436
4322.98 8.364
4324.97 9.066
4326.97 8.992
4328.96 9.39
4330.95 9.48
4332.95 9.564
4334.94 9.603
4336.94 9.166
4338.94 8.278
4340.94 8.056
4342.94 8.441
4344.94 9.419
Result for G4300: 6.6 angstrom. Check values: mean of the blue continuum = 7.91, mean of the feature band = 6.86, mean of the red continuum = 9.12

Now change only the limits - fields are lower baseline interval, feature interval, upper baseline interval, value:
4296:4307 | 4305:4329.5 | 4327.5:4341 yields -1.4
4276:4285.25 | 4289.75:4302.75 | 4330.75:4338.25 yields 2.4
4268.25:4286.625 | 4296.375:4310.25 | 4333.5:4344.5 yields 3.8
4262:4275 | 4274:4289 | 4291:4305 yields -0.6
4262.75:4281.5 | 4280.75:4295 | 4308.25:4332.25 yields 1.2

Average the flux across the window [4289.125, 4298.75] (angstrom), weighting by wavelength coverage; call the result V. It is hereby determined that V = 7.16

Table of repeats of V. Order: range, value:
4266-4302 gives 7.42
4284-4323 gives 7.18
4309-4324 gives 8.19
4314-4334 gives 9.13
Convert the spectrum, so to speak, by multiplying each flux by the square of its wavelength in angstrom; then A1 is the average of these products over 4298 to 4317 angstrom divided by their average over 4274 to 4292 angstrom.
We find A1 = 0.87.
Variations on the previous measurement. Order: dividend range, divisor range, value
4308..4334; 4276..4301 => 1.19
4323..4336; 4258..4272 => 1.18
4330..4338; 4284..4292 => 1.33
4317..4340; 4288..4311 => 1.44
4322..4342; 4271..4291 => 1.20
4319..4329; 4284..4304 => 1.32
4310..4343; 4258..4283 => 1.12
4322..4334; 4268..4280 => 1.20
